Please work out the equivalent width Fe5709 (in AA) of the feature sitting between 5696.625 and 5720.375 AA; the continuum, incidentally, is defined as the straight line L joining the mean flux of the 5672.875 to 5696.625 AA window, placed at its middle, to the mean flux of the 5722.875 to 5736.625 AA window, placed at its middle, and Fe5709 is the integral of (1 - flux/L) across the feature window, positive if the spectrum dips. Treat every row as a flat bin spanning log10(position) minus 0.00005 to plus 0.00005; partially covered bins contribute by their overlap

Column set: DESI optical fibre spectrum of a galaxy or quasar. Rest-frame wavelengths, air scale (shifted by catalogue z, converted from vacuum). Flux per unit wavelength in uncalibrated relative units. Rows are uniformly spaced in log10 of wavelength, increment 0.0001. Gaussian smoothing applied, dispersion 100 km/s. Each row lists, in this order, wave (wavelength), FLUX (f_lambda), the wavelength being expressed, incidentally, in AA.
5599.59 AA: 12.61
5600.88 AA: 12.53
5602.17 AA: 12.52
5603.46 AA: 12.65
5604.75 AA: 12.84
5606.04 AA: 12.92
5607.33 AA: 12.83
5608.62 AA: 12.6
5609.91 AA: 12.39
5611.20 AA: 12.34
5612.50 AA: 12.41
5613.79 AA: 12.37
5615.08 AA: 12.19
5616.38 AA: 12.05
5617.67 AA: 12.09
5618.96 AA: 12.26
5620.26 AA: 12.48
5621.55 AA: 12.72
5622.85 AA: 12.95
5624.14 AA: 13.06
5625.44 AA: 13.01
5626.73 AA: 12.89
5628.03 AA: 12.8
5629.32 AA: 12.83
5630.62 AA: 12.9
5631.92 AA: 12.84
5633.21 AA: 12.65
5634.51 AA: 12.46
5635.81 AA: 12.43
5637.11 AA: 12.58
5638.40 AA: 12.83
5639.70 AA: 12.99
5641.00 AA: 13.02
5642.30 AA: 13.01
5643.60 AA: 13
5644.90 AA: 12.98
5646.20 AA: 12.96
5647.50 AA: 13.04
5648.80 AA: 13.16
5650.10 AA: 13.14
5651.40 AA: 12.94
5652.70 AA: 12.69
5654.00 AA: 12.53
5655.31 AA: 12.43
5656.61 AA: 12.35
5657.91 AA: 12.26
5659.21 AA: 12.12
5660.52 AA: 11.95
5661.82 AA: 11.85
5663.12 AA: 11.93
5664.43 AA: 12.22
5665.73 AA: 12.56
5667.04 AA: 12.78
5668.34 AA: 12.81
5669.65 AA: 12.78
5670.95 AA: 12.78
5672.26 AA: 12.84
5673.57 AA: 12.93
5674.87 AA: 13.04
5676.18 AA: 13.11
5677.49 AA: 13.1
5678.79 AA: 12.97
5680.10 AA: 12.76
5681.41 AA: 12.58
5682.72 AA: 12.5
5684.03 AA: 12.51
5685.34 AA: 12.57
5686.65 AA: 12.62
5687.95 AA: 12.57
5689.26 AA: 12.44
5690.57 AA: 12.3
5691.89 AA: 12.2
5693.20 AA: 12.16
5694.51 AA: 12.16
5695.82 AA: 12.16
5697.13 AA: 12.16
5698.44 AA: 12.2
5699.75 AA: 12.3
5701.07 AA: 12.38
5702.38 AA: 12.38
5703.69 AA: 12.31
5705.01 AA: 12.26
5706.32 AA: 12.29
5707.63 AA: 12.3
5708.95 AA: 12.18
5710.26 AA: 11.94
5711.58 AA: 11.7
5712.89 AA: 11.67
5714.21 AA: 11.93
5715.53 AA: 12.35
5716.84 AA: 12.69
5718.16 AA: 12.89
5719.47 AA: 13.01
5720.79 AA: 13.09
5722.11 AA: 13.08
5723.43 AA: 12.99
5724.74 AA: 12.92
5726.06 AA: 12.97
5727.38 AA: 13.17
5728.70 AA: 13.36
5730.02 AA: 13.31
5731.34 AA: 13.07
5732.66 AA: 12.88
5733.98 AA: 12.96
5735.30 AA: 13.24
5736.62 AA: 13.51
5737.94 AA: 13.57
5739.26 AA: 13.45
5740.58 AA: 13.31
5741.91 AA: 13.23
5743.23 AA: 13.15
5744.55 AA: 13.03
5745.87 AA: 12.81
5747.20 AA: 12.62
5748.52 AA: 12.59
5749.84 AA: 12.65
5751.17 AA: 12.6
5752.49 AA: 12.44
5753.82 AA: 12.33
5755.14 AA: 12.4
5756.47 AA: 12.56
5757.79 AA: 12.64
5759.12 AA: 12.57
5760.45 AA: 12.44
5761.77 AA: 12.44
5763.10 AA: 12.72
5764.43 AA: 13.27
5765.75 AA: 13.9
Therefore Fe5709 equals 1.1 AA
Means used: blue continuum 12.6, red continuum 13.1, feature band 12.3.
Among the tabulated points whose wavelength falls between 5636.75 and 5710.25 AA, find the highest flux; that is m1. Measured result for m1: 13.16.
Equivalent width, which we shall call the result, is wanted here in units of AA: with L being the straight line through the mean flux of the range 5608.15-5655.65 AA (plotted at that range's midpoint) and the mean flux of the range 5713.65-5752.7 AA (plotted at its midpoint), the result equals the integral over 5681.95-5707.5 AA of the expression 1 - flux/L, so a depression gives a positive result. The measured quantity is 1.1 AA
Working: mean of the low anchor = 12.7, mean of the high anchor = 13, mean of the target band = 12.3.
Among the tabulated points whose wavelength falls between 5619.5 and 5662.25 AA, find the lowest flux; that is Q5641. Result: 11.85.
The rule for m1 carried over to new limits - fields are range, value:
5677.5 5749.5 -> 13.57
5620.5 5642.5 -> 13.06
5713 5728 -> 13.17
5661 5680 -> 13.11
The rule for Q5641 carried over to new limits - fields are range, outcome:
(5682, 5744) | 11.67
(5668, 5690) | 12.44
